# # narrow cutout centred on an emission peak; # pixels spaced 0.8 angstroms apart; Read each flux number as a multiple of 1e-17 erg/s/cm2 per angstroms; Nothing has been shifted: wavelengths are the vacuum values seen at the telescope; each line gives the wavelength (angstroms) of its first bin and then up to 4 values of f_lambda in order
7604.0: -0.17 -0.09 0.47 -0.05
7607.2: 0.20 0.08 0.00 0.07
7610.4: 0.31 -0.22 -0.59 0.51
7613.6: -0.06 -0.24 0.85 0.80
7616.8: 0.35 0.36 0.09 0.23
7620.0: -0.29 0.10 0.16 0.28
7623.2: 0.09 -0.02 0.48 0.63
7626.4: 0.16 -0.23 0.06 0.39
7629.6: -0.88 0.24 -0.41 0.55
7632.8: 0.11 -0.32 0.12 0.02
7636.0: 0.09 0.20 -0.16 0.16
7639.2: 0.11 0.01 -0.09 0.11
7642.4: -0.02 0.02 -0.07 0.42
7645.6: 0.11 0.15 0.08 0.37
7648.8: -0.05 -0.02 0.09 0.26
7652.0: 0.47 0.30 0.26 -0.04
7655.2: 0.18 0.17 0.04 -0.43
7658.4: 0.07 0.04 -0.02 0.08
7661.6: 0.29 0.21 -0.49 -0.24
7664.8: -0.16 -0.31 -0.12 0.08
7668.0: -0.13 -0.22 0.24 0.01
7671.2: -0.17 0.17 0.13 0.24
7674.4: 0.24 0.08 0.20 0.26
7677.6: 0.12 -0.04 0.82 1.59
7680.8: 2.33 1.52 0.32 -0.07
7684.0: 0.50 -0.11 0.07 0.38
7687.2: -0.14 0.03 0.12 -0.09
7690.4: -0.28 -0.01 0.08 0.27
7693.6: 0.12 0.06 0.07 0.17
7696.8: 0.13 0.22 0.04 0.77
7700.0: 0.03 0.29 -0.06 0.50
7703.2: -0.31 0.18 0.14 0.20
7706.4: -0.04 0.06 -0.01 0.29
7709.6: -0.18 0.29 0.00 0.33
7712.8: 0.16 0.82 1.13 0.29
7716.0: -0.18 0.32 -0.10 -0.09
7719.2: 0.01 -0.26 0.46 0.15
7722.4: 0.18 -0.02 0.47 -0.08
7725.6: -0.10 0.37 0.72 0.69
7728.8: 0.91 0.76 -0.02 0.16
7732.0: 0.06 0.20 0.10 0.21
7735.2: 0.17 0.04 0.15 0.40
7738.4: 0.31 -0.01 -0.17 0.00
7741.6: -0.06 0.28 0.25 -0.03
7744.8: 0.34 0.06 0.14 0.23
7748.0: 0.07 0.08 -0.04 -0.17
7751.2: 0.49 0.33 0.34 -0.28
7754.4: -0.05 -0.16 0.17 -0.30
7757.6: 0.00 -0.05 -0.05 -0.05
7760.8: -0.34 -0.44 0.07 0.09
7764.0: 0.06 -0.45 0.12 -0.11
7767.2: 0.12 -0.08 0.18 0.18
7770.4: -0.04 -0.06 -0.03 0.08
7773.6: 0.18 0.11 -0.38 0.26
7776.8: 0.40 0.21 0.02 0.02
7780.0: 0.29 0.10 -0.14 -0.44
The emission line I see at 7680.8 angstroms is H-alpha 6563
